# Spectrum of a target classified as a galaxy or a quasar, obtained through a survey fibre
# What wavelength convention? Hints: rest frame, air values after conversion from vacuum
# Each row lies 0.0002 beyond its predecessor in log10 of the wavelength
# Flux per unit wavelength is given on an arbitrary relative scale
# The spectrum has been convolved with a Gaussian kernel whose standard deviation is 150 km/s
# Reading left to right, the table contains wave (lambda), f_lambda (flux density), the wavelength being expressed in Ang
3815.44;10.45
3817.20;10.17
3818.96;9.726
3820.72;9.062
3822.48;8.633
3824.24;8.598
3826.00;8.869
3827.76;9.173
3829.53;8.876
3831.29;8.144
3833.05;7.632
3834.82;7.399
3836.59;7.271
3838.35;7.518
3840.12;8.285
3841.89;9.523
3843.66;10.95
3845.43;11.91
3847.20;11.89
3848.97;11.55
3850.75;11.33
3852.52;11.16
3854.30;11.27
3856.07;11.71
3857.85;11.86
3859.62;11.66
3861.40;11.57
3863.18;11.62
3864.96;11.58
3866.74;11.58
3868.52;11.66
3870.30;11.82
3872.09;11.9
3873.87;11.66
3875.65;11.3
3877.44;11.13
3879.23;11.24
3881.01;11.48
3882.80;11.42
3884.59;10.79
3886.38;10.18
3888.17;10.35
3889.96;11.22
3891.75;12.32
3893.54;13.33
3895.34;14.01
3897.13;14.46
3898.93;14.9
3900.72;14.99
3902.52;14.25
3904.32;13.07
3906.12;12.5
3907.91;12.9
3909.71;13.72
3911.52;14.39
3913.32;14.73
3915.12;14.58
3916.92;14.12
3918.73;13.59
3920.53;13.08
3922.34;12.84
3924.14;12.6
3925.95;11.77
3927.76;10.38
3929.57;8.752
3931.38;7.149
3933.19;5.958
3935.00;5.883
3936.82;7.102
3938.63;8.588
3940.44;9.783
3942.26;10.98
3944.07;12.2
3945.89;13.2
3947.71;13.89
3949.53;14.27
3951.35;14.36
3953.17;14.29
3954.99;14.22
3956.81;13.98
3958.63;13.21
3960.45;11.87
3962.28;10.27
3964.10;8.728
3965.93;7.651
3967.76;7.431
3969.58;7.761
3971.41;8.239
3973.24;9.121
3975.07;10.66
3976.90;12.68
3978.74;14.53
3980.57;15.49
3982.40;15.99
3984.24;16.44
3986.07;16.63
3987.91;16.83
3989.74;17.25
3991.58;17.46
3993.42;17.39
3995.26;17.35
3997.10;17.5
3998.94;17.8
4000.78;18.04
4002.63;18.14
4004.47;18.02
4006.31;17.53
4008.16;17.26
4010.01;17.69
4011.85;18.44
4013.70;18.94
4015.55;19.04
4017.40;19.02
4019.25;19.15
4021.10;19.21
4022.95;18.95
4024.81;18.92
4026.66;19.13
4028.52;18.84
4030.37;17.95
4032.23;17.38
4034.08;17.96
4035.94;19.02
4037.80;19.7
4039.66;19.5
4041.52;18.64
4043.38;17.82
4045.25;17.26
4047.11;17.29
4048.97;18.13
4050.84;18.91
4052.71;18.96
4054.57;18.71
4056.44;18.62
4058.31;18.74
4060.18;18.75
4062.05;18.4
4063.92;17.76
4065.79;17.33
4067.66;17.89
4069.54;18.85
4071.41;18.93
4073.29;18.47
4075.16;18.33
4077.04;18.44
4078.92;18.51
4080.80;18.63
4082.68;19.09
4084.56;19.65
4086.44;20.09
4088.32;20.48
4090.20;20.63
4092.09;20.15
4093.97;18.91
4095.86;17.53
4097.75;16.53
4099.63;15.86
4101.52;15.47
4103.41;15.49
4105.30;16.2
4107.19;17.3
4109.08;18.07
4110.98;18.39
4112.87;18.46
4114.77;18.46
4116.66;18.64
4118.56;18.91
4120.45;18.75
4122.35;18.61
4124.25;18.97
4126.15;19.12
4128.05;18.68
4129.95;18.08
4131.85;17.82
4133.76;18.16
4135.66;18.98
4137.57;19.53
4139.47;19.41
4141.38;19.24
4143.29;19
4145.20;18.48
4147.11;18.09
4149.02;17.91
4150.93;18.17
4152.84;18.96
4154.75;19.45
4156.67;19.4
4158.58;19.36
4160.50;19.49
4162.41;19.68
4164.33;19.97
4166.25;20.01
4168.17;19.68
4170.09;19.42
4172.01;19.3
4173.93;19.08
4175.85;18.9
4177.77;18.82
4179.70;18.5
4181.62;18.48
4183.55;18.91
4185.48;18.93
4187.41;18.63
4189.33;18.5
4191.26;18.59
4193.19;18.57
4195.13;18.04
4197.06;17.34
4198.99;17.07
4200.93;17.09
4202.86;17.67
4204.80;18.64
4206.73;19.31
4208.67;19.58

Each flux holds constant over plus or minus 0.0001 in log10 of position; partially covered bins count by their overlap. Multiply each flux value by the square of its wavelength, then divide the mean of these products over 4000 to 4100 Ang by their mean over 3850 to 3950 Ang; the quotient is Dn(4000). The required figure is 1.69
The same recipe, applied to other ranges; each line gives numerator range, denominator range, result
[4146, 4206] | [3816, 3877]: 2.15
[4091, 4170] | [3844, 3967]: 1.75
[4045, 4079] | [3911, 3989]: 1.63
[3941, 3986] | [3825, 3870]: 1.26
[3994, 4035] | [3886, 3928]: 1.46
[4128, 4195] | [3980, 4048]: 1.13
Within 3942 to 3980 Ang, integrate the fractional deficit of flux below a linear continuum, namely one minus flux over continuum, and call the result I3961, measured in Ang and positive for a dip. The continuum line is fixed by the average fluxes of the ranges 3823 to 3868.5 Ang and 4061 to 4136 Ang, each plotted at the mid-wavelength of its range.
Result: 6.0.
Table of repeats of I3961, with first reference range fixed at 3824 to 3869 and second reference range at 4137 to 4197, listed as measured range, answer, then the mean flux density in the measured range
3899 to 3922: -3.7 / 13.8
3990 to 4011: -4.7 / 17.6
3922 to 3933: 2.0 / 10.2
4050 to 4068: -2.7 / 18.4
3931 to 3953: 4.0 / 10.5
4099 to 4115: 0.3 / 17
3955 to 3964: 0.7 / 12.2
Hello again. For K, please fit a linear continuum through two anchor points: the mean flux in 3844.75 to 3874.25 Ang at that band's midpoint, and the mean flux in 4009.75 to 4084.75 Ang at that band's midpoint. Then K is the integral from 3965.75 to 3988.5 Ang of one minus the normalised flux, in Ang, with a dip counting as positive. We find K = 5.22 Ang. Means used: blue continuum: 11.6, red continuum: 18.6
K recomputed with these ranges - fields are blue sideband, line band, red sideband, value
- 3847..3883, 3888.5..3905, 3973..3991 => -1.4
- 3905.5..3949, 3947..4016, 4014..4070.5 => 1.3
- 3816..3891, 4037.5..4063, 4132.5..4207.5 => -4.7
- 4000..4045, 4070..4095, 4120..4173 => -0.7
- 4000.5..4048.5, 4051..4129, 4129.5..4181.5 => 1.3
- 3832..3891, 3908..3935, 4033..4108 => 2.3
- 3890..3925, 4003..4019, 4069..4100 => -1.5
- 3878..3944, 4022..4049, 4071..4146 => -4.2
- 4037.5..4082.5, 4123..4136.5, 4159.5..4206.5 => 0.0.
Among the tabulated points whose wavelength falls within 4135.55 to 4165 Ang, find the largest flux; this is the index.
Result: 19.97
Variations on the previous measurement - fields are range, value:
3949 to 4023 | 19.21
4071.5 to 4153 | 20.63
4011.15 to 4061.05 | 19.7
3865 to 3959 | 14.99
